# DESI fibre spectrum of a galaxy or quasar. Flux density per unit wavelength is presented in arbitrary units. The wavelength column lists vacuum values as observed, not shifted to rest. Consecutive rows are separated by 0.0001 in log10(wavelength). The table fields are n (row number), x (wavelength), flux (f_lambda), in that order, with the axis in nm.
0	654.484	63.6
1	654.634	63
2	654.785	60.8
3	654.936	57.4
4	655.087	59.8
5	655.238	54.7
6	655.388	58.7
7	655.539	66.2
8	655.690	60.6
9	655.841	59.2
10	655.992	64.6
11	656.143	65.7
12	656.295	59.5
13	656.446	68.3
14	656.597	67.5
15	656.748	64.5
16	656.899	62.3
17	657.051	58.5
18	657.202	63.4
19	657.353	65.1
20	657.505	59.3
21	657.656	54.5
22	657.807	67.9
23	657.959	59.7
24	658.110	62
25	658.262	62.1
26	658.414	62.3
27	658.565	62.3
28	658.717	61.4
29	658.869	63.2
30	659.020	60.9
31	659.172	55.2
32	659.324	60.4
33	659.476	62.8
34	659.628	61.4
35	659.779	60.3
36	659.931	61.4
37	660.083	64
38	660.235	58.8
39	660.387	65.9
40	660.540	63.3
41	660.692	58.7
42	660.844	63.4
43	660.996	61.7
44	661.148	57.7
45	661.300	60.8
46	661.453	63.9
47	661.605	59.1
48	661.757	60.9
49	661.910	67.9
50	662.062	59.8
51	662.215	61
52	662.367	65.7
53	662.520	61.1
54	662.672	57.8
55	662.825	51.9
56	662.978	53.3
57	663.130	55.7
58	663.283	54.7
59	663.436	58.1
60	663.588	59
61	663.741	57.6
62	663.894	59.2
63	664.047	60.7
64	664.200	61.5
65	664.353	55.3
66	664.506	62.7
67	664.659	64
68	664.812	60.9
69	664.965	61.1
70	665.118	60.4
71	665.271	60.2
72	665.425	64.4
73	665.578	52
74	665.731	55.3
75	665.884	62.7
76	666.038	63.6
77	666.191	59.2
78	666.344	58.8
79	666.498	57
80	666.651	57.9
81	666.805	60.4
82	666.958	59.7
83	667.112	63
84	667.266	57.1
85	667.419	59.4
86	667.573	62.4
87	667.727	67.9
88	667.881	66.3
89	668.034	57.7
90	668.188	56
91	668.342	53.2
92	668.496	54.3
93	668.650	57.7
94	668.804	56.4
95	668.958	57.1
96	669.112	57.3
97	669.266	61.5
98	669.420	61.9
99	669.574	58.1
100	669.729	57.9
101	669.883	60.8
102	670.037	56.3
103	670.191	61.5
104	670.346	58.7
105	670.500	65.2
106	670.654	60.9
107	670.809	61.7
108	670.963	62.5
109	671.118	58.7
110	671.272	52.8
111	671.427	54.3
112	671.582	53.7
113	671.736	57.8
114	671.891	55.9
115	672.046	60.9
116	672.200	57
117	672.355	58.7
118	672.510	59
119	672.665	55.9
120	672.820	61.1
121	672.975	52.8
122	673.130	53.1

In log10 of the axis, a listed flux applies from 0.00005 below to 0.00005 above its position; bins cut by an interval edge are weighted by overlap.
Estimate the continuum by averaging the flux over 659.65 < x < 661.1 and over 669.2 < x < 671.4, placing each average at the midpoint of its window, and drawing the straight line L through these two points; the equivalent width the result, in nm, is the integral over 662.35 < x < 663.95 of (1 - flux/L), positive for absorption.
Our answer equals 0.103 nm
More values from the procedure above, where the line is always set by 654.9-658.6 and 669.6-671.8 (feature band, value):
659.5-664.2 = 0.04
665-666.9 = 0.01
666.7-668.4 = -0.02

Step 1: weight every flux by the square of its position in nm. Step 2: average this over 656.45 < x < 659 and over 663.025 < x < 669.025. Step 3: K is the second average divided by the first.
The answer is 0.97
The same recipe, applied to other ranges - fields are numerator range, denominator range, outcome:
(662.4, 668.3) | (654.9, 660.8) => 0.98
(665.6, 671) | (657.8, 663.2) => 1.00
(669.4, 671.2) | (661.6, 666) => 1.03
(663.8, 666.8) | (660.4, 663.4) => 1.01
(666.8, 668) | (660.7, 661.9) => 1.03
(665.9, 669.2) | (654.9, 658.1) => 0.99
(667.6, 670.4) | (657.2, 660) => 0.99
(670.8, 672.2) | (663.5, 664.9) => 0.98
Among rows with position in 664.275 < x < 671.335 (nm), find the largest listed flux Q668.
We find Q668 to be 67.9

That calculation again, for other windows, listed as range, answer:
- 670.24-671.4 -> 65.2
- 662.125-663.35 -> 65.7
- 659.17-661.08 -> 65.9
